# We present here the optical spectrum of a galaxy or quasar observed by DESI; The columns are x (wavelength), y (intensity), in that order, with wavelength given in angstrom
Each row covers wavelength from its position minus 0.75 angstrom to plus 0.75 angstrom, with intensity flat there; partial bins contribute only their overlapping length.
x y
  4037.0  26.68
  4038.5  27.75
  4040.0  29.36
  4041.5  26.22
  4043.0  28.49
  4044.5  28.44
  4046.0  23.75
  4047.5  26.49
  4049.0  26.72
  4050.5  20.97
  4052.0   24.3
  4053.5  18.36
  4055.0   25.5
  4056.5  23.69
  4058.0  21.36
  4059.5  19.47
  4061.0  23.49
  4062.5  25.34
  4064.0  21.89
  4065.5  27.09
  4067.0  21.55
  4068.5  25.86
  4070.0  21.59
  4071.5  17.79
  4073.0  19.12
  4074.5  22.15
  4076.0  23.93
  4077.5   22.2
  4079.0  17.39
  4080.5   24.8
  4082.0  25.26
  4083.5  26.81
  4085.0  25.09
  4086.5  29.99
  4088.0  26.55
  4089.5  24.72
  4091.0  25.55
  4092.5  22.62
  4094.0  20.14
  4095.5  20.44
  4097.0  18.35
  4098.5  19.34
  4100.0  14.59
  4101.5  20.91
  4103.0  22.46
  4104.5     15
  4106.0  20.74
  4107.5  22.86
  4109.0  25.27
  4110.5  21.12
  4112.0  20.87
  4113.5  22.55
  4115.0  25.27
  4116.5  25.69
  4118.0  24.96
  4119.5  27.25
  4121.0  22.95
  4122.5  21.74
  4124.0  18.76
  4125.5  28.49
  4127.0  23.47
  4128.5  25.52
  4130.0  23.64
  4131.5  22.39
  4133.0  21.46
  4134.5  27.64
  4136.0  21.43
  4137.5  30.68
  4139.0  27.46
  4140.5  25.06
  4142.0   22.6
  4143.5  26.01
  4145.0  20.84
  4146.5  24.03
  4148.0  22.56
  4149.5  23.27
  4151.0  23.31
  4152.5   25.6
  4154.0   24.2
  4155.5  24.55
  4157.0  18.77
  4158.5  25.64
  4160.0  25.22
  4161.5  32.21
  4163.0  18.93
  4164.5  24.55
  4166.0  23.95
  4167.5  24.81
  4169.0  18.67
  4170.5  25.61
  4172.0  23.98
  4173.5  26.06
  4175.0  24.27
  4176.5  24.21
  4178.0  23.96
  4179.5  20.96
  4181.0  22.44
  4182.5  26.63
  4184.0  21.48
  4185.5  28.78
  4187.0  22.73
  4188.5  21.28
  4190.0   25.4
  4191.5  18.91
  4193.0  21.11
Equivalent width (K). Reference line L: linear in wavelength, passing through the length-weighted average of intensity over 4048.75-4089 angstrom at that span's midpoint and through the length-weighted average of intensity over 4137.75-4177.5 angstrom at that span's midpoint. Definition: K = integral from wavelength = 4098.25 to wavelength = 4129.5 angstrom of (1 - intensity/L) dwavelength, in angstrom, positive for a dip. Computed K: 1.7 angstrom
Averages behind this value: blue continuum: 23.2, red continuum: 24.2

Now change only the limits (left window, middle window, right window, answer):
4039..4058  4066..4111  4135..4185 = 4.6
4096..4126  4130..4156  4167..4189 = -1.7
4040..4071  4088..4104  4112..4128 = 2.0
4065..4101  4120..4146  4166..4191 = -1.1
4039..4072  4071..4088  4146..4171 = 0.5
